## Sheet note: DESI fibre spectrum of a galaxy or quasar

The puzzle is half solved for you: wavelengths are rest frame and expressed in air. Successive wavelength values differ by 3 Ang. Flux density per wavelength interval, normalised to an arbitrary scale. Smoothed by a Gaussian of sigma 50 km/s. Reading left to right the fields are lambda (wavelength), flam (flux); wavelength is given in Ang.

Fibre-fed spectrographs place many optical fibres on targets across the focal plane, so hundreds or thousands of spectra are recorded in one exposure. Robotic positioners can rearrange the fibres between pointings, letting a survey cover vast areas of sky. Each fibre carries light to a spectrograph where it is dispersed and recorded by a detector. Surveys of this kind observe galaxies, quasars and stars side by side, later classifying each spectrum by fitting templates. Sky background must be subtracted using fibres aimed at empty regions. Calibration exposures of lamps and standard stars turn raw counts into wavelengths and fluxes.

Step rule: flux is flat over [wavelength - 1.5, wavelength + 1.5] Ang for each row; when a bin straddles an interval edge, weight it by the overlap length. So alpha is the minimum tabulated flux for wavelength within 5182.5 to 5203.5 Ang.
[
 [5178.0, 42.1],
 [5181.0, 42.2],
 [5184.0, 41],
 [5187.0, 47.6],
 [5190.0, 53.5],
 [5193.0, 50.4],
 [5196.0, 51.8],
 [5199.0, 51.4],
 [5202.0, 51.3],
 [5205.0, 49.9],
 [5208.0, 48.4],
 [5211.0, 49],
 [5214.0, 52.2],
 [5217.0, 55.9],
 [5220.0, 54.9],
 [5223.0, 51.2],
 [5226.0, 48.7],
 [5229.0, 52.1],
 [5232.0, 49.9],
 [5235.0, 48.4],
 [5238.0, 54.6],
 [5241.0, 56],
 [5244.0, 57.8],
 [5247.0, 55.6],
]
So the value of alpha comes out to 41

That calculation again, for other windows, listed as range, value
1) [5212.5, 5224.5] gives 51.2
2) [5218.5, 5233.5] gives 48.7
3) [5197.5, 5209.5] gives 48.4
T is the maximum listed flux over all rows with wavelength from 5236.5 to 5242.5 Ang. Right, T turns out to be 56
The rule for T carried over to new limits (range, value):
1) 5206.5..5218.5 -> 55.9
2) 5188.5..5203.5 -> 53.5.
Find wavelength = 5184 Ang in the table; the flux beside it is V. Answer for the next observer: 41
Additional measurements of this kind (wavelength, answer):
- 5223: 51.2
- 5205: 49.9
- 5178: 42.1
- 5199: 51.4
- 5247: 55.6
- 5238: 54.6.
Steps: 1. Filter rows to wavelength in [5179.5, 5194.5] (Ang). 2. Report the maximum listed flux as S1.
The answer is 53.5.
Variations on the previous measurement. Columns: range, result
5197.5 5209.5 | 51.4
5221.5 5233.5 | 52.1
